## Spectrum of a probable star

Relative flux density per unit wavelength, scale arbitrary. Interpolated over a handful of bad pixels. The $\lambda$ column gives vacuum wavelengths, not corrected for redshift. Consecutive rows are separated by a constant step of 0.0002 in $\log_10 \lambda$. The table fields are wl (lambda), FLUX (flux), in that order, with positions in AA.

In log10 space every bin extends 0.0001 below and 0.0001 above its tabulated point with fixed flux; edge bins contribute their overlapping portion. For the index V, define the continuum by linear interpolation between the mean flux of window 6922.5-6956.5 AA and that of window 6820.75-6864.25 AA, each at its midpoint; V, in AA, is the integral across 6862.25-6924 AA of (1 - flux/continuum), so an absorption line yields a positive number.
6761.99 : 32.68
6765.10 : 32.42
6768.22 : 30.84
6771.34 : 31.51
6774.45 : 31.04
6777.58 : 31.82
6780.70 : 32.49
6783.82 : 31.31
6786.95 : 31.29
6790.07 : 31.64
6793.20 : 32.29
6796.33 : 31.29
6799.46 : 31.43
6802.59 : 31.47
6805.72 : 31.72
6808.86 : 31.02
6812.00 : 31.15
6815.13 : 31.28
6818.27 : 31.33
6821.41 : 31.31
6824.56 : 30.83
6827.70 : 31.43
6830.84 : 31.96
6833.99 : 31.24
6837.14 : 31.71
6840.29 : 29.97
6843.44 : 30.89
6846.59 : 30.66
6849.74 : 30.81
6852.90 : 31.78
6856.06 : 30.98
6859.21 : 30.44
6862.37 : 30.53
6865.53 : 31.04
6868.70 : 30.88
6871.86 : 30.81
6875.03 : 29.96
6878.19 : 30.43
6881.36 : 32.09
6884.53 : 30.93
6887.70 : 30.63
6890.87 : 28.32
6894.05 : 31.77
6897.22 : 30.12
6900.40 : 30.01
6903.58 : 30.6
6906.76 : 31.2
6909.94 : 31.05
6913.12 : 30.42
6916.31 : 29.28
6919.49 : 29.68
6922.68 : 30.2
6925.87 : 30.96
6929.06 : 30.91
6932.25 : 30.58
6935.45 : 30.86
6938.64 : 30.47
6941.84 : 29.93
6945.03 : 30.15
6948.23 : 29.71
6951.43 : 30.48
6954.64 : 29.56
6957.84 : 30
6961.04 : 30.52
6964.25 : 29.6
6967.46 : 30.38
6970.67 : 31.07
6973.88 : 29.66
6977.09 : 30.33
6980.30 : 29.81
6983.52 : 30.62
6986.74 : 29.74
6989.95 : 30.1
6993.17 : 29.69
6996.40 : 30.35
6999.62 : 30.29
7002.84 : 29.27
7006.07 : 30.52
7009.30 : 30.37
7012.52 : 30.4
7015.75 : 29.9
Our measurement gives 0.4 AA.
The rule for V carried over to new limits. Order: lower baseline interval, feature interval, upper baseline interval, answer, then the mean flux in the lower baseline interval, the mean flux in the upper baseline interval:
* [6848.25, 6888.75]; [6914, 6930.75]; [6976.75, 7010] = 0.2 AA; 30.9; 30.1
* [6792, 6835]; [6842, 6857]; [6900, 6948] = 0.0 AA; 31.4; 30.4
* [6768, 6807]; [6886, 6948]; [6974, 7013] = 0.6 AA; 31.6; 30.1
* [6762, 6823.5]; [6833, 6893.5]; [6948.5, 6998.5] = 0.4 AA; 31.5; 30.1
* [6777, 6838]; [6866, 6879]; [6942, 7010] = 0.2 AA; 31.5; 30.1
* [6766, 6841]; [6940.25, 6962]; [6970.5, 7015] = 0.3 AA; 31.4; 30.1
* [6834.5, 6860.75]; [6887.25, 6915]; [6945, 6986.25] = 0.1 AA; 30.9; 30.1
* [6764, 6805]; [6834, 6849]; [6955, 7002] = 0.2 AA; 31.6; 30.1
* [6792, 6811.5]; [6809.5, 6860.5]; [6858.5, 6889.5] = 0.1 AA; 31.5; 30.8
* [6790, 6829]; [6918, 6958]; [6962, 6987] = 0.2 AA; 31.4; 30.2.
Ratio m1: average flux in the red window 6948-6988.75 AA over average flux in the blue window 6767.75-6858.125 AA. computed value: 1.0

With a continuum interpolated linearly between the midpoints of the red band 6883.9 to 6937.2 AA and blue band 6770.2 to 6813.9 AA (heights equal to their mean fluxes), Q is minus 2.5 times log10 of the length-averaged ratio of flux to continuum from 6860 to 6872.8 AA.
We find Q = 0.00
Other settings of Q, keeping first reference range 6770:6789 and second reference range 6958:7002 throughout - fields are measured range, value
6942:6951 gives 0.01 mag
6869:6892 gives 0.01 mag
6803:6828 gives 0.00 mag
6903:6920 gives 0.01 mag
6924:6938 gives -0.01 mag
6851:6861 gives 0.00 mag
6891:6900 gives 0.01 mag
